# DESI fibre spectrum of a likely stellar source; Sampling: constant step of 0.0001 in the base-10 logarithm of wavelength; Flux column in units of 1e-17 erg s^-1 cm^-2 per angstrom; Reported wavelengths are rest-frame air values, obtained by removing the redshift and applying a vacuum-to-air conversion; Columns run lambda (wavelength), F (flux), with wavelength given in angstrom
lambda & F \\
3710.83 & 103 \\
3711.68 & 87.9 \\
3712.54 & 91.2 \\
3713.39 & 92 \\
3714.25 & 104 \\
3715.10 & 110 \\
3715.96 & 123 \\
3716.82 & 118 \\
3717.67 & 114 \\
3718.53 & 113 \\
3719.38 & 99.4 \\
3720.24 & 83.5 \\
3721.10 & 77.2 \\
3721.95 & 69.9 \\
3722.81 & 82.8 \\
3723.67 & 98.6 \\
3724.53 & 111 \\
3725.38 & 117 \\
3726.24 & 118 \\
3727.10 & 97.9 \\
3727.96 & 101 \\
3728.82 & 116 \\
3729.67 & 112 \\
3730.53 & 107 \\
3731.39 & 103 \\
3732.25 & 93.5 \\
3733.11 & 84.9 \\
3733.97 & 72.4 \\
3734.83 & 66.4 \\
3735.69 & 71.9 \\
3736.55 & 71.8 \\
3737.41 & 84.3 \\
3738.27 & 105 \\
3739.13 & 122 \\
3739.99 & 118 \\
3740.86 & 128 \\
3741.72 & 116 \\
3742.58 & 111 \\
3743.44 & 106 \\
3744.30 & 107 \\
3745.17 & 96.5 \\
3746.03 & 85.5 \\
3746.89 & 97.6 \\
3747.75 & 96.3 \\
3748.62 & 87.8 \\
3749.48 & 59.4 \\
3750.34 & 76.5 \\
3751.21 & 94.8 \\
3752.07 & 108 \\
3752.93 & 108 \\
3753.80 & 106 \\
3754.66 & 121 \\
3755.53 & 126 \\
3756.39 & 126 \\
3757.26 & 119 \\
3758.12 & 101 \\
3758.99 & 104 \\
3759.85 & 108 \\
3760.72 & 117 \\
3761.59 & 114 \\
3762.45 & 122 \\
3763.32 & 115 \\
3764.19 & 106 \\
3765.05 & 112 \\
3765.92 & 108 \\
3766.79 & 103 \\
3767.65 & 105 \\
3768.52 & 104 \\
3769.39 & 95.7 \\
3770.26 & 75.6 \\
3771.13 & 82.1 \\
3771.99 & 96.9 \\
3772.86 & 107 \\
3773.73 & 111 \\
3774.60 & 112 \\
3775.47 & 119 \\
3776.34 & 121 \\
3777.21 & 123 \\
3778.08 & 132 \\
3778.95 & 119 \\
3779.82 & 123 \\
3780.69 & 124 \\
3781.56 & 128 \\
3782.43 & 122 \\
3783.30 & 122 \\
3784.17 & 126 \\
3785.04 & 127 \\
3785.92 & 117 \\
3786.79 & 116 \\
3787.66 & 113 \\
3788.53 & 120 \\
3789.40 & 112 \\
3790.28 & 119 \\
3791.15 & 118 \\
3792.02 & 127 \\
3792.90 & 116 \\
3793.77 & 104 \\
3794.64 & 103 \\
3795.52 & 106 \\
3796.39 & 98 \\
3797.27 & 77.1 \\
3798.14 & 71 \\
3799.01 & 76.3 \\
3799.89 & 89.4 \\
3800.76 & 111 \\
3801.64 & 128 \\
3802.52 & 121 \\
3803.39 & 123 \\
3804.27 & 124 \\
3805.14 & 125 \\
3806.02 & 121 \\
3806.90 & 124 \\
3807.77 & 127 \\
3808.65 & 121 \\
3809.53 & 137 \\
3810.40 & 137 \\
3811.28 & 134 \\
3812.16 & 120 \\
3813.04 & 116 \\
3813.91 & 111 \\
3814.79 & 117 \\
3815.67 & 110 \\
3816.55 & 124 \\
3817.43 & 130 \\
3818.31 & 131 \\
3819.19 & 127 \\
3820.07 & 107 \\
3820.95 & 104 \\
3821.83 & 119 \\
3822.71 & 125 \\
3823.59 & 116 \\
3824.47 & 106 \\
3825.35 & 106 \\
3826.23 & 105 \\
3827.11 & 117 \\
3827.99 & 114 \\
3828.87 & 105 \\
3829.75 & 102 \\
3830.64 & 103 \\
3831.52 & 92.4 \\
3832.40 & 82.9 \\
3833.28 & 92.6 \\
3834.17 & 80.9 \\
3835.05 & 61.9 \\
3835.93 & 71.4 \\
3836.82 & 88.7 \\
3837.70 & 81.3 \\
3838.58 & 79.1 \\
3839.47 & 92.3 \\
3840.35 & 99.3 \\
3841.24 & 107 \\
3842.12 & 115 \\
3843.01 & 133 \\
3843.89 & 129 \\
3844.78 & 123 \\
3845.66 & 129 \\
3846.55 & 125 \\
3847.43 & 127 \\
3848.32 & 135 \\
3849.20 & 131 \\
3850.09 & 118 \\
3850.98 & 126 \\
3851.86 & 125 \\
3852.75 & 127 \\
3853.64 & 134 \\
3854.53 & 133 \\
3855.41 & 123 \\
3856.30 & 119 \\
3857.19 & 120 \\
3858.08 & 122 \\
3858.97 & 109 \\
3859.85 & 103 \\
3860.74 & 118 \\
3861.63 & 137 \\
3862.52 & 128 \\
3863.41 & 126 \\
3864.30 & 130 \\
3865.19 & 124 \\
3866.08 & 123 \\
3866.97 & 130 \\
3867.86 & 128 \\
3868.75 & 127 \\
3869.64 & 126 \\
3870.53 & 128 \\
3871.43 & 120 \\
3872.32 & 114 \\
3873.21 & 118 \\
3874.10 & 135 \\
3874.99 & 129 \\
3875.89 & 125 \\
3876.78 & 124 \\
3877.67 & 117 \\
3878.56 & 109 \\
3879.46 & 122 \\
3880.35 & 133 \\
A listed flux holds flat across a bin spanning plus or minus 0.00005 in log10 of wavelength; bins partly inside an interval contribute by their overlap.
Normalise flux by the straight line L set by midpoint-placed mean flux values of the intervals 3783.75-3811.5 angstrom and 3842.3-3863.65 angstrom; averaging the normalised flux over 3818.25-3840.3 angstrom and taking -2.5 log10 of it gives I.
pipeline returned 0.20 mag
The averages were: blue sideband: 114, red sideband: 125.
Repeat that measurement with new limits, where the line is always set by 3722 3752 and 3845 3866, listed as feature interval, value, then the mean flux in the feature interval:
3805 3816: -0.08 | 123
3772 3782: -0.12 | 119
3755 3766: -0.11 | 114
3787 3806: 0.02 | 109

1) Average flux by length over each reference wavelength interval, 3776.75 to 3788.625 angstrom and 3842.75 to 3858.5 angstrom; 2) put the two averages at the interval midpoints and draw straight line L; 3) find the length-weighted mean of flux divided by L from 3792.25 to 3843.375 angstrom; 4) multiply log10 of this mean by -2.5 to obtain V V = 0.154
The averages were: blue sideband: 122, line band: 108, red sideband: 127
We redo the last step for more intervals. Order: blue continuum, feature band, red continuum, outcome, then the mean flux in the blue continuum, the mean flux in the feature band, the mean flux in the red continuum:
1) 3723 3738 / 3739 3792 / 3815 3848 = -0.11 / 95.6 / 110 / 107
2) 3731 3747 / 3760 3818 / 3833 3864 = -0.09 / 96.8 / 114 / 114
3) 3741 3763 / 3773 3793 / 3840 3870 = -0.09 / 105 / 120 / 124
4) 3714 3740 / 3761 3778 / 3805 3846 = -0.04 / 98.6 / 108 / 110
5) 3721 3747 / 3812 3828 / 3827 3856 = -0.09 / 98.7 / 116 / 109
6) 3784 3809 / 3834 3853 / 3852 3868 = 0.11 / 112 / 110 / 124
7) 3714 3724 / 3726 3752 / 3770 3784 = 0.08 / 99.4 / 96.9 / 114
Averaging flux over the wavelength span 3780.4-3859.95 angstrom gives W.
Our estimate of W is 113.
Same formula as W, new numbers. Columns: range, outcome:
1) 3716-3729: 101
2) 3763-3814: 113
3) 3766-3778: 105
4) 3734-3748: 98.3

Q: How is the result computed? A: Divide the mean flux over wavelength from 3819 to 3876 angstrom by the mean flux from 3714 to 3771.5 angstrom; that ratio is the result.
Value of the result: 1.1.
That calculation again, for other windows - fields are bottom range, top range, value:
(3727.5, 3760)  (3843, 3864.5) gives 1.24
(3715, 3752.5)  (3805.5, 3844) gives 1.11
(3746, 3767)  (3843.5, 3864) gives 1.18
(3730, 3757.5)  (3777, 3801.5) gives 1.13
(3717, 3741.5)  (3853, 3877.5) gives 1.26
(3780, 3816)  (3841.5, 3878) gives 1.08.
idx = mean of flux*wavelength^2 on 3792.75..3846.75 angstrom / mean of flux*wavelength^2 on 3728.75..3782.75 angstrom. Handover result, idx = 1.07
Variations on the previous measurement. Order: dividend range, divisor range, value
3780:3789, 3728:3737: 1.38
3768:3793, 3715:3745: 1.17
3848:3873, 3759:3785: 1.16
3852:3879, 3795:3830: 1.11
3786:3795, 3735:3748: 1.17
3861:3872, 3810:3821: 1.08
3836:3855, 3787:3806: 1.09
